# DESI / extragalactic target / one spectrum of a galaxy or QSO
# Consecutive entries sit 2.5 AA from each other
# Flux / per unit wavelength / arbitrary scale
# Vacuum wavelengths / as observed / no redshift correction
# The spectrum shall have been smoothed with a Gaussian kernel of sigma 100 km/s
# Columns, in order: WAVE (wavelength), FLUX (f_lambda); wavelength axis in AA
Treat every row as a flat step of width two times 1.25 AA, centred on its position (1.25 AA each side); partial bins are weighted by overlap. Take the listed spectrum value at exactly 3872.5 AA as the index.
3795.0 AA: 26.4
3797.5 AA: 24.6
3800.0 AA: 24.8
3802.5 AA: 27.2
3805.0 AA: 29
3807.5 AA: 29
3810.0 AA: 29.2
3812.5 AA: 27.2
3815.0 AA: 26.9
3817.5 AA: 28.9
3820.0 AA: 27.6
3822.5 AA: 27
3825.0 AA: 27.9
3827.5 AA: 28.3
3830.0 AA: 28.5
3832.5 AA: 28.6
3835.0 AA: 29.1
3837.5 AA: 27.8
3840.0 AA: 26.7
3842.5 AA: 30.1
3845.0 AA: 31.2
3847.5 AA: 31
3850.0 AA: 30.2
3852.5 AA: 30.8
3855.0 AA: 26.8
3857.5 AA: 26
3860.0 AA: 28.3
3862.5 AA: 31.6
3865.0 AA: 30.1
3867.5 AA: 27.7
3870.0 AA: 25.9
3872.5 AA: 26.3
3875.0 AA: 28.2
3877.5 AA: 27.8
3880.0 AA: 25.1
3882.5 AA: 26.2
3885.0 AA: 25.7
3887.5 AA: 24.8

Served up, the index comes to 26.3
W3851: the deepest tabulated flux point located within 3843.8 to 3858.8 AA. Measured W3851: 26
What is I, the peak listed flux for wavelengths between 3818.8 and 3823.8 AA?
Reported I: 27.6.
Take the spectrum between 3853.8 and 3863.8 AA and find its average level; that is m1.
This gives 28.2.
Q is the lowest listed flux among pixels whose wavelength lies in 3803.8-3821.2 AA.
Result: 26.9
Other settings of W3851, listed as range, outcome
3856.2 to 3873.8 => 25.9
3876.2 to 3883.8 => 25.1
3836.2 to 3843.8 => 26.7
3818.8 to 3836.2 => 27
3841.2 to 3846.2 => 30.1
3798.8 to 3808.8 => 24.8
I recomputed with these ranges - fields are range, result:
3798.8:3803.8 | 27.2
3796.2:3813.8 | 29.2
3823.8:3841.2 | 29.1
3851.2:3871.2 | 31.6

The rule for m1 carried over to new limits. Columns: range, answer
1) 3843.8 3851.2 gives 30.8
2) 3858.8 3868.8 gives 29.4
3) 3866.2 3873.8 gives 26.7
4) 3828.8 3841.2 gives 28.1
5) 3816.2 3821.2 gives 28.2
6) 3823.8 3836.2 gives 28.5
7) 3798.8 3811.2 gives 27.8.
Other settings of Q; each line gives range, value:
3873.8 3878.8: 27.8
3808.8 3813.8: 27.2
